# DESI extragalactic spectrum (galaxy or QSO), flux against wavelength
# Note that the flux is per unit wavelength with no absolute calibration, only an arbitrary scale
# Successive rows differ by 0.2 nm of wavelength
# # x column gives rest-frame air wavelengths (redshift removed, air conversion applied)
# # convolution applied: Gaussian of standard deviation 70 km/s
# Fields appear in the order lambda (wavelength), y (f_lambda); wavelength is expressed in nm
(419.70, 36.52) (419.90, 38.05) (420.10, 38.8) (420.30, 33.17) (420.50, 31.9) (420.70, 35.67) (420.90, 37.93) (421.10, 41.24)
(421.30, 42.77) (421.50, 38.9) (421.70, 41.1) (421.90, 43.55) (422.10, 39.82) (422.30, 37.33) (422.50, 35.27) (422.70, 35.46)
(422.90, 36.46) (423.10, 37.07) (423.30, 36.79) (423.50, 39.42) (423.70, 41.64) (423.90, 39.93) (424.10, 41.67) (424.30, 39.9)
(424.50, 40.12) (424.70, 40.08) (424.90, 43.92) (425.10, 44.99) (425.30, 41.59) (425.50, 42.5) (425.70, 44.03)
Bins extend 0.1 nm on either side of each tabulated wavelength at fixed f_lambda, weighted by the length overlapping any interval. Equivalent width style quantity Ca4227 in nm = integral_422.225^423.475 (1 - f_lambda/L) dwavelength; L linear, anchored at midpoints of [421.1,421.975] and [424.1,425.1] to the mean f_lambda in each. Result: 0.15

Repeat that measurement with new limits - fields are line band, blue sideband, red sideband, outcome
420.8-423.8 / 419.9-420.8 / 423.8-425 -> -0.08 nm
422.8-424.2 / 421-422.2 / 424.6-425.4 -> 0.10 nm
